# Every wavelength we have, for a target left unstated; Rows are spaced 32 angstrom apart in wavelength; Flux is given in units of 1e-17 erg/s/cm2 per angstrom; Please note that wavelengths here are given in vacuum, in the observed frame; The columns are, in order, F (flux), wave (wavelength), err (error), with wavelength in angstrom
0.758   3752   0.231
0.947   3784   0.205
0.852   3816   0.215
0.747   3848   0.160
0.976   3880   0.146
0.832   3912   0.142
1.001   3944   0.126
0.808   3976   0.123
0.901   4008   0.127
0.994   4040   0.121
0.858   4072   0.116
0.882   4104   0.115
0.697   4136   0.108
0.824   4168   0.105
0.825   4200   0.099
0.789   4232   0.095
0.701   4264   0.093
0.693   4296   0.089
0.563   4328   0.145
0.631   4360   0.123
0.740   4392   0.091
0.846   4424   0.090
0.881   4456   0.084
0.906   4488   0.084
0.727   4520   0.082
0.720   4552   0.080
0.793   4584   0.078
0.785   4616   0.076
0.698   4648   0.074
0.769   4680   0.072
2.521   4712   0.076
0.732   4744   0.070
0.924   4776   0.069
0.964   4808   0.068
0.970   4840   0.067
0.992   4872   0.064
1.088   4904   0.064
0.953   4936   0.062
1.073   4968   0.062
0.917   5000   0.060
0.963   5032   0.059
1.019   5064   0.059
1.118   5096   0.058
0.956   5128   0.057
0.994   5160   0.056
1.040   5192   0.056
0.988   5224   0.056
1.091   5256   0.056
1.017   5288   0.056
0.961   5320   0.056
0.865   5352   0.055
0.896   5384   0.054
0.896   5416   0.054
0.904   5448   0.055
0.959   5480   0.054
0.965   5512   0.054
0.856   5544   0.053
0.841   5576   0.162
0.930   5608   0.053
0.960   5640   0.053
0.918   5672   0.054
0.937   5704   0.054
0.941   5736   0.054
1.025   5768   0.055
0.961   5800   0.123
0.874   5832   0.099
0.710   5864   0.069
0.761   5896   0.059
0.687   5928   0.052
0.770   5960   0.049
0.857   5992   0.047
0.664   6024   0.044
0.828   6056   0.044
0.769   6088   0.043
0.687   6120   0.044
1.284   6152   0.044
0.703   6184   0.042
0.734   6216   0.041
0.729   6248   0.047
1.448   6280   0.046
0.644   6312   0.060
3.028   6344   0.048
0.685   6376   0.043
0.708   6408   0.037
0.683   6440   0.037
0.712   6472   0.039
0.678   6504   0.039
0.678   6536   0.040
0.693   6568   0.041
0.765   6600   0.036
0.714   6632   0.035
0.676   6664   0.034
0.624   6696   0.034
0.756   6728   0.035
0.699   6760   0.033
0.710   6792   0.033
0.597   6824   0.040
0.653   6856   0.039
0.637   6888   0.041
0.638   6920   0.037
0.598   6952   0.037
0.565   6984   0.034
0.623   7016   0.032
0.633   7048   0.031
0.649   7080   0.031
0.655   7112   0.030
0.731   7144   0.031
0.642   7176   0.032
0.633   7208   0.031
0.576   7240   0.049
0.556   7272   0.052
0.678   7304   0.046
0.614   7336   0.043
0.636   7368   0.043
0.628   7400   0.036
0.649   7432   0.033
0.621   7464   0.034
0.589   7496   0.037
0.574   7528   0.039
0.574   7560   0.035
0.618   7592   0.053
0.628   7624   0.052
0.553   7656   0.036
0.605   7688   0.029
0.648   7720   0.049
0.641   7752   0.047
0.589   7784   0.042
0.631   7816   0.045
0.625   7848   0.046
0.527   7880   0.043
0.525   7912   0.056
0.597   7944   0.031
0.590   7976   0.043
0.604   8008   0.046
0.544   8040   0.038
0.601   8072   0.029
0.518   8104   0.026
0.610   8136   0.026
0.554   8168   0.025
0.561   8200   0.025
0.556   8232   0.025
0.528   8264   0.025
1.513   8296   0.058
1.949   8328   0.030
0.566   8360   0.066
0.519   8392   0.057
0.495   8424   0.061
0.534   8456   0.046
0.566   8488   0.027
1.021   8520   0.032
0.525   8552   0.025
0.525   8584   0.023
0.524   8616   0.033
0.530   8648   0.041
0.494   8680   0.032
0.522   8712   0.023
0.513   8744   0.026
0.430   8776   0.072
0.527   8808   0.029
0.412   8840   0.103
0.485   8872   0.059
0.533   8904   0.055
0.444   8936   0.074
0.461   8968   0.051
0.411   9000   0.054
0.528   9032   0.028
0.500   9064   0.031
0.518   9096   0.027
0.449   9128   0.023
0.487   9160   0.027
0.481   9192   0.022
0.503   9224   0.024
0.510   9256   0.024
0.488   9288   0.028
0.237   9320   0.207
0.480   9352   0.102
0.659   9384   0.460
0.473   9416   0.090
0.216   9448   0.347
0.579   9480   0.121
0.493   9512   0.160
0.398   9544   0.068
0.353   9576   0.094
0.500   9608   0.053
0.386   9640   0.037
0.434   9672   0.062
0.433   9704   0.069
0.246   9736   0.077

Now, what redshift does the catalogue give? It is 0.27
